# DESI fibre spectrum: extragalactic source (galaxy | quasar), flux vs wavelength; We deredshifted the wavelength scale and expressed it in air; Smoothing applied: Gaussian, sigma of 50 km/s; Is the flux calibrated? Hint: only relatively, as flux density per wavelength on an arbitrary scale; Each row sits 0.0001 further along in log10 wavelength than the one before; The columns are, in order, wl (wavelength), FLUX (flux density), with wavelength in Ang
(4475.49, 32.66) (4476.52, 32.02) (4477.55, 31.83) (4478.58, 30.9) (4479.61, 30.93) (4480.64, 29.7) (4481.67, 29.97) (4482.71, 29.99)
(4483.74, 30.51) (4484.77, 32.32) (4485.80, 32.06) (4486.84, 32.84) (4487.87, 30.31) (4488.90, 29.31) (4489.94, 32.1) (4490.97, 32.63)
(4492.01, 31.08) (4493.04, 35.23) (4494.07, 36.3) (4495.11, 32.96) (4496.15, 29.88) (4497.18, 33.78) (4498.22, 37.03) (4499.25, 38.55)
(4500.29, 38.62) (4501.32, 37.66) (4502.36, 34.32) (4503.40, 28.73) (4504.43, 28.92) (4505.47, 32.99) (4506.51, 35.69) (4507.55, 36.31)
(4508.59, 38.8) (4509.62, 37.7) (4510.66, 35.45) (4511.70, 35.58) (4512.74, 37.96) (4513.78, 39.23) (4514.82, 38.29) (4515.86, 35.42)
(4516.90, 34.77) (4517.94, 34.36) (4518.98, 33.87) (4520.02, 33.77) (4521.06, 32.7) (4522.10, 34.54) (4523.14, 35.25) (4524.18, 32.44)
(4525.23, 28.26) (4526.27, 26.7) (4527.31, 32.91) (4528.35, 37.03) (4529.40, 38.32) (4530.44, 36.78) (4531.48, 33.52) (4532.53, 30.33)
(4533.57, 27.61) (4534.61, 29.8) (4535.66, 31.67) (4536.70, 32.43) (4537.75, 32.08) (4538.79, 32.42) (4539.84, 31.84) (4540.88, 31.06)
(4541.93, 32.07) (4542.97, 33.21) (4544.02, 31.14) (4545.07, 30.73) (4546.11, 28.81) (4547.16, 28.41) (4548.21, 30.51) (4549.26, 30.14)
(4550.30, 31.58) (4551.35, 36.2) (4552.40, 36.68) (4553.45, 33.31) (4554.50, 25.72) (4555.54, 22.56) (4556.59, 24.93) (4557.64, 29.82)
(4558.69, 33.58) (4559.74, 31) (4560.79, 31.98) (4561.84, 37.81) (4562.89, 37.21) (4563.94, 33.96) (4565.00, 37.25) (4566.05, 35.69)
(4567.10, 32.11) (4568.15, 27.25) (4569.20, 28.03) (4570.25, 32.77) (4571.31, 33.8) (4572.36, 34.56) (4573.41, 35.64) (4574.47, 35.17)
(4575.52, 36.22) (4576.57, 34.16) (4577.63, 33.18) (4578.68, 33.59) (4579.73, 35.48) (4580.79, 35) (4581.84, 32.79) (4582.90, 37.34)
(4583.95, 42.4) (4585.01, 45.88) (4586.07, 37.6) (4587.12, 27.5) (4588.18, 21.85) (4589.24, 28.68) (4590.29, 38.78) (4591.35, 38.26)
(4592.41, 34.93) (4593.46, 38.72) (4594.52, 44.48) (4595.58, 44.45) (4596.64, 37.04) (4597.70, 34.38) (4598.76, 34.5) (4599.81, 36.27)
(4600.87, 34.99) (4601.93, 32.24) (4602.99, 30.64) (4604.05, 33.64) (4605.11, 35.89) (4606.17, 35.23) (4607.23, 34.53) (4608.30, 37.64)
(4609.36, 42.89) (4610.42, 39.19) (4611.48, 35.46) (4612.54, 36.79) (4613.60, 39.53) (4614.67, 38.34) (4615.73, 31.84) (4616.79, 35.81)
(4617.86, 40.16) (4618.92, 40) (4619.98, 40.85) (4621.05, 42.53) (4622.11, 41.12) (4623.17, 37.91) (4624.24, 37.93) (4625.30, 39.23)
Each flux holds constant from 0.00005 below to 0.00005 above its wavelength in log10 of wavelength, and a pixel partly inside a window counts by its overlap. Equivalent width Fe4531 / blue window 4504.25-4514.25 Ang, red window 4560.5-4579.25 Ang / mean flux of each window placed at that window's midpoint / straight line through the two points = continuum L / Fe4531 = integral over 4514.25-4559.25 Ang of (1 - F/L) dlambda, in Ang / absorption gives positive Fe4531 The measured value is 3.9 Ang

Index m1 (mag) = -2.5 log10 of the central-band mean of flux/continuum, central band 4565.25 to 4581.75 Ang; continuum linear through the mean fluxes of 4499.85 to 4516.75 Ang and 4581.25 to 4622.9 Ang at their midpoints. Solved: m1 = 0.09 mag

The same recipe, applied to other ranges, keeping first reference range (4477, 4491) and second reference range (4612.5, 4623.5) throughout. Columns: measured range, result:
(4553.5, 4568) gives 0.120 mag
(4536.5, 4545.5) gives 0.081 mag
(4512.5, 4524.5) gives -0.070 mag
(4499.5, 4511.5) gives -0.091 mag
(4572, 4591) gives 0.056 mag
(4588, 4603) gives 0.048 mag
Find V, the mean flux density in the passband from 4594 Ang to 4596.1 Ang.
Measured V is 44.4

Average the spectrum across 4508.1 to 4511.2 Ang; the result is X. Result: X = 37.4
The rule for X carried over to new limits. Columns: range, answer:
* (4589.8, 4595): 39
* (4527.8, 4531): 37.3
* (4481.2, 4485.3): 30.7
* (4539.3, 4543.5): 32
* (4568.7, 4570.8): 30.4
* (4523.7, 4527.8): 30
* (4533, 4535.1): 28.8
